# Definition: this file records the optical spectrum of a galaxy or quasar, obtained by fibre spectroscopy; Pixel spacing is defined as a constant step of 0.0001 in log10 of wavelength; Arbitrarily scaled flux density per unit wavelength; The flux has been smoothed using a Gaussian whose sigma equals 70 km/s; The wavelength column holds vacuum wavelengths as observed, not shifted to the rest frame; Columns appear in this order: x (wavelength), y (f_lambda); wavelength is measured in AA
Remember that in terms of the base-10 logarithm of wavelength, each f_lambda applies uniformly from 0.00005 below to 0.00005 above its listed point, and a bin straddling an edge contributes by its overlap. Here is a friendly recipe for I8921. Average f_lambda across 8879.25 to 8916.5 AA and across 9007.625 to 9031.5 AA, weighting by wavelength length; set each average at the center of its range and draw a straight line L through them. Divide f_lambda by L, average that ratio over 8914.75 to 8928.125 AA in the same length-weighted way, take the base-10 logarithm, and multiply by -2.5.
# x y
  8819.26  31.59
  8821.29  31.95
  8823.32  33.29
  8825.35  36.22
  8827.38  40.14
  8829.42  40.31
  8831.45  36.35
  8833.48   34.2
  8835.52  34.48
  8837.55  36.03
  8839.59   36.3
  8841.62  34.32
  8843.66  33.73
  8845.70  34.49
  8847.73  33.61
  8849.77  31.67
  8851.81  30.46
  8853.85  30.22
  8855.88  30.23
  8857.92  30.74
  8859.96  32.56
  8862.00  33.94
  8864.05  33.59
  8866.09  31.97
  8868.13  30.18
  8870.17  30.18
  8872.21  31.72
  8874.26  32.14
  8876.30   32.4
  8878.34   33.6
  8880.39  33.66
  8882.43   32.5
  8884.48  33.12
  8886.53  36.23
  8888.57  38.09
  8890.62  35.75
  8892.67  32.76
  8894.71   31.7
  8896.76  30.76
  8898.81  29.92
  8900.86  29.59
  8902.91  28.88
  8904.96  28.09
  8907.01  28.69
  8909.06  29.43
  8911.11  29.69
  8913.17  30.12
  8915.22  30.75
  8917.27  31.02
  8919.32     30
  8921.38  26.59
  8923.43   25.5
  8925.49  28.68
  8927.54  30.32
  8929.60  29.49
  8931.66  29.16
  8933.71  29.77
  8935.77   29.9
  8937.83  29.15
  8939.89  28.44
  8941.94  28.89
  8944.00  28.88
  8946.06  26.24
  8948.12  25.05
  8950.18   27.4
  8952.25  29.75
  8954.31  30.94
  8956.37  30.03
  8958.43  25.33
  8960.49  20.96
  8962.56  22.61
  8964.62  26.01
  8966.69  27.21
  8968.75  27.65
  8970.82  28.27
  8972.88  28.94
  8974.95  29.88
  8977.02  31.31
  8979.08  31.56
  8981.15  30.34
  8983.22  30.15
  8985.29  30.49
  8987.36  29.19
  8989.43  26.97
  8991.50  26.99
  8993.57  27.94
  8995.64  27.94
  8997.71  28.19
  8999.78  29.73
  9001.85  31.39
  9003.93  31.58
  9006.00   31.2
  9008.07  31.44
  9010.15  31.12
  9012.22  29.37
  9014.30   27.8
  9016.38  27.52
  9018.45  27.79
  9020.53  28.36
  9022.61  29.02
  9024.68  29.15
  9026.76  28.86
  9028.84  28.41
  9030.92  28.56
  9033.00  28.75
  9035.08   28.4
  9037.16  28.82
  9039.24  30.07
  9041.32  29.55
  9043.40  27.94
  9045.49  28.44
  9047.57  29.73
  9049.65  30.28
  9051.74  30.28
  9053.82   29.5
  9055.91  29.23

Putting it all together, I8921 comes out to 0.08 mag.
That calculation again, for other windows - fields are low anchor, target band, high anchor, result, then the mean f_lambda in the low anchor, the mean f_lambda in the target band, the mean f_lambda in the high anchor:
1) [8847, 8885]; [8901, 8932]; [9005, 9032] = 0.07 mag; 32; 29.1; 29.1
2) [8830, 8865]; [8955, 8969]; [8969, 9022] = 0.18 mag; 33.4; 25.7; 29.4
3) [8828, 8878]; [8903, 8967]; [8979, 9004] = 0.10 mag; 33.2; 28.2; 29.2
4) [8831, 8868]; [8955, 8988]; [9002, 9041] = 0.08 mag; 33.1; 28.1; 29.3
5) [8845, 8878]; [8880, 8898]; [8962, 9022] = -0.08 mag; 31.9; 33.8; 29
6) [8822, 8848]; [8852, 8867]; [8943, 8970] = 0.07 mag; 35.7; 31.8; 26.8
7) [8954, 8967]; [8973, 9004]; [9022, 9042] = -0.09 mag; 25.8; 29.5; 29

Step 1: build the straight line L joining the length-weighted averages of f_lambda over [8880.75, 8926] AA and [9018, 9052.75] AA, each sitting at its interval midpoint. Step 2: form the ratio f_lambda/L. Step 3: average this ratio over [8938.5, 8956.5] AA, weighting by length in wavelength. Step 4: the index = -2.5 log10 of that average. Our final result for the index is 0.07 mag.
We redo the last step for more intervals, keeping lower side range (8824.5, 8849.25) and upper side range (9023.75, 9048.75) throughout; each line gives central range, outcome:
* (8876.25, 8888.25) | 0.008 mag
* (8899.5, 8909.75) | 0.156 mag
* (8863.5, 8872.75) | 0.107 mag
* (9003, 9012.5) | -0.043 mag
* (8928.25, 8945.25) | 0.111 mag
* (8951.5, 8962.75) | 0.179 mag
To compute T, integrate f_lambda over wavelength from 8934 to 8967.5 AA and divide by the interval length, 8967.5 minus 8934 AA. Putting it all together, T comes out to 27.3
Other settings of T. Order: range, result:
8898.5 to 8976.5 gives 28.3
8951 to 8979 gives 27.7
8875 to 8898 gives 33.6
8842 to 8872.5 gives 32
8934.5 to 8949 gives 28.1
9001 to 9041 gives 29.3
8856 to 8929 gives 31.3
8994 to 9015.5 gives 29.9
